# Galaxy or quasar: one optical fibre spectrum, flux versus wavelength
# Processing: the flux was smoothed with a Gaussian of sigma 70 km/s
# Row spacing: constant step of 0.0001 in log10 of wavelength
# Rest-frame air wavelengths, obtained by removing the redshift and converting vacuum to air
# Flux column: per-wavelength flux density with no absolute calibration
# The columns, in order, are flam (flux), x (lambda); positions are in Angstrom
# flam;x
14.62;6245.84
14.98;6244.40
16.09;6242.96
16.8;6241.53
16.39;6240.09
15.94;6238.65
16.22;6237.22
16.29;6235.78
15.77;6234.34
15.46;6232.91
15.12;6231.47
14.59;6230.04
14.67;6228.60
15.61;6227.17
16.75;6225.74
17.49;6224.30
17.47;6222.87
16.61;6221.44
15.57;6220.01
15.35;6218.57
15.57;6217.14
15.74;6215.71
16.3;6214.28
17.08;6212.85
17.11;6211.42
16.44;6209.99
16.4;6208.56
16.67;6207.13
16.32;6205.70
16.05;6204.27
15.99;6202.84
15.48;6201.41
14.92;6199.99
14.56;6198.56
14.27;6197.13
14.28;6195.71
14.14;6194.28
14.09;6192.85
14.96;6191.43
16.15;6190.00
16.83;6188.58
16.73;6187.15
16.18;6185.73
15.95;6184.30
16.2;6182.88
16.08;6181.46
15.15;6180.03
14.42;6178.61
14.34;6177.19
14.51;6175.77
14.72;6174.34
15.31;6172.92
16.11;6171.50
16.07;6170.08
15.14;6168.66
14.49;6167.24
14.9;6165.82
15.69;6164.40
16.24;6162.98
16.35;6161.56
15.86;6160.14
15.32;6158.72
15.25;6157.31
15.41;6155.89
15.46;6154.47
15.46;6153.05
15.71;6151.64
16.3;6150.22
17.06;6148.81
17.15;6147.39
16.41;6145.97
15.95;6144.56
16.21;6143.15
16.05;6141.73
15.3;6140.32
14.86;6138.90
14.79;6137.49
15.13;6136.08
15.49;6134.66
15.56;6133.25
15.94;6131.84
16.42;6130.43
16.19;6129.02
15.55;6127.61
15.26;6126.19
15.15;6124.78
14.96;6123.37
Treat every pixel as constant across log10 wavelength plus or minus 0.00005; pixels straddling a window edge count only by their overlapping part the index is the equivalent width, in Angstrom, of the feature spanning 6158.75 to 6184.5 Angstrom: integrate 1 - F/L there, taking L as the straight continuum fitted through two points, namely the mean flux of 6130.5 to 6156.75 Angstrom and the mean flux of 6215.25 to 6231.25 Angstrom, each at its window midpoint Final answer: 0.72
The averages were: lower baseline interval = 15.8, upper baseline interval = 15.9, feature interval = 15.4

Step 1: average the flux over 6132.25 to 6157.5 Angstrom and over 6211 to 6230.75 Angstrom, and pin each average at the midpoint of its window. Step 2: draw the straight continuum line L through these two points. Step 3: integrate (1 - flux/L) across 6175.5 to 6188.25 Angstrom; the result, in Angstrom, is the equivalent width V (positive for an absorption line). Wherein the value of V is 0.3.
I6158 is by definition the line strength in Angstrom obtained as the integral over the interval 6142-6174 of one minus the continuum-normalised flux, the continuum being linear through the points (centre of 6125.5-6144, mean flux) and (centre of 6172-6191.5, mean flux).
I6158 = -0.5 Angstrom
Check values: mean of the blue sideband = 15.6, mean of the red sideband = 15.6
